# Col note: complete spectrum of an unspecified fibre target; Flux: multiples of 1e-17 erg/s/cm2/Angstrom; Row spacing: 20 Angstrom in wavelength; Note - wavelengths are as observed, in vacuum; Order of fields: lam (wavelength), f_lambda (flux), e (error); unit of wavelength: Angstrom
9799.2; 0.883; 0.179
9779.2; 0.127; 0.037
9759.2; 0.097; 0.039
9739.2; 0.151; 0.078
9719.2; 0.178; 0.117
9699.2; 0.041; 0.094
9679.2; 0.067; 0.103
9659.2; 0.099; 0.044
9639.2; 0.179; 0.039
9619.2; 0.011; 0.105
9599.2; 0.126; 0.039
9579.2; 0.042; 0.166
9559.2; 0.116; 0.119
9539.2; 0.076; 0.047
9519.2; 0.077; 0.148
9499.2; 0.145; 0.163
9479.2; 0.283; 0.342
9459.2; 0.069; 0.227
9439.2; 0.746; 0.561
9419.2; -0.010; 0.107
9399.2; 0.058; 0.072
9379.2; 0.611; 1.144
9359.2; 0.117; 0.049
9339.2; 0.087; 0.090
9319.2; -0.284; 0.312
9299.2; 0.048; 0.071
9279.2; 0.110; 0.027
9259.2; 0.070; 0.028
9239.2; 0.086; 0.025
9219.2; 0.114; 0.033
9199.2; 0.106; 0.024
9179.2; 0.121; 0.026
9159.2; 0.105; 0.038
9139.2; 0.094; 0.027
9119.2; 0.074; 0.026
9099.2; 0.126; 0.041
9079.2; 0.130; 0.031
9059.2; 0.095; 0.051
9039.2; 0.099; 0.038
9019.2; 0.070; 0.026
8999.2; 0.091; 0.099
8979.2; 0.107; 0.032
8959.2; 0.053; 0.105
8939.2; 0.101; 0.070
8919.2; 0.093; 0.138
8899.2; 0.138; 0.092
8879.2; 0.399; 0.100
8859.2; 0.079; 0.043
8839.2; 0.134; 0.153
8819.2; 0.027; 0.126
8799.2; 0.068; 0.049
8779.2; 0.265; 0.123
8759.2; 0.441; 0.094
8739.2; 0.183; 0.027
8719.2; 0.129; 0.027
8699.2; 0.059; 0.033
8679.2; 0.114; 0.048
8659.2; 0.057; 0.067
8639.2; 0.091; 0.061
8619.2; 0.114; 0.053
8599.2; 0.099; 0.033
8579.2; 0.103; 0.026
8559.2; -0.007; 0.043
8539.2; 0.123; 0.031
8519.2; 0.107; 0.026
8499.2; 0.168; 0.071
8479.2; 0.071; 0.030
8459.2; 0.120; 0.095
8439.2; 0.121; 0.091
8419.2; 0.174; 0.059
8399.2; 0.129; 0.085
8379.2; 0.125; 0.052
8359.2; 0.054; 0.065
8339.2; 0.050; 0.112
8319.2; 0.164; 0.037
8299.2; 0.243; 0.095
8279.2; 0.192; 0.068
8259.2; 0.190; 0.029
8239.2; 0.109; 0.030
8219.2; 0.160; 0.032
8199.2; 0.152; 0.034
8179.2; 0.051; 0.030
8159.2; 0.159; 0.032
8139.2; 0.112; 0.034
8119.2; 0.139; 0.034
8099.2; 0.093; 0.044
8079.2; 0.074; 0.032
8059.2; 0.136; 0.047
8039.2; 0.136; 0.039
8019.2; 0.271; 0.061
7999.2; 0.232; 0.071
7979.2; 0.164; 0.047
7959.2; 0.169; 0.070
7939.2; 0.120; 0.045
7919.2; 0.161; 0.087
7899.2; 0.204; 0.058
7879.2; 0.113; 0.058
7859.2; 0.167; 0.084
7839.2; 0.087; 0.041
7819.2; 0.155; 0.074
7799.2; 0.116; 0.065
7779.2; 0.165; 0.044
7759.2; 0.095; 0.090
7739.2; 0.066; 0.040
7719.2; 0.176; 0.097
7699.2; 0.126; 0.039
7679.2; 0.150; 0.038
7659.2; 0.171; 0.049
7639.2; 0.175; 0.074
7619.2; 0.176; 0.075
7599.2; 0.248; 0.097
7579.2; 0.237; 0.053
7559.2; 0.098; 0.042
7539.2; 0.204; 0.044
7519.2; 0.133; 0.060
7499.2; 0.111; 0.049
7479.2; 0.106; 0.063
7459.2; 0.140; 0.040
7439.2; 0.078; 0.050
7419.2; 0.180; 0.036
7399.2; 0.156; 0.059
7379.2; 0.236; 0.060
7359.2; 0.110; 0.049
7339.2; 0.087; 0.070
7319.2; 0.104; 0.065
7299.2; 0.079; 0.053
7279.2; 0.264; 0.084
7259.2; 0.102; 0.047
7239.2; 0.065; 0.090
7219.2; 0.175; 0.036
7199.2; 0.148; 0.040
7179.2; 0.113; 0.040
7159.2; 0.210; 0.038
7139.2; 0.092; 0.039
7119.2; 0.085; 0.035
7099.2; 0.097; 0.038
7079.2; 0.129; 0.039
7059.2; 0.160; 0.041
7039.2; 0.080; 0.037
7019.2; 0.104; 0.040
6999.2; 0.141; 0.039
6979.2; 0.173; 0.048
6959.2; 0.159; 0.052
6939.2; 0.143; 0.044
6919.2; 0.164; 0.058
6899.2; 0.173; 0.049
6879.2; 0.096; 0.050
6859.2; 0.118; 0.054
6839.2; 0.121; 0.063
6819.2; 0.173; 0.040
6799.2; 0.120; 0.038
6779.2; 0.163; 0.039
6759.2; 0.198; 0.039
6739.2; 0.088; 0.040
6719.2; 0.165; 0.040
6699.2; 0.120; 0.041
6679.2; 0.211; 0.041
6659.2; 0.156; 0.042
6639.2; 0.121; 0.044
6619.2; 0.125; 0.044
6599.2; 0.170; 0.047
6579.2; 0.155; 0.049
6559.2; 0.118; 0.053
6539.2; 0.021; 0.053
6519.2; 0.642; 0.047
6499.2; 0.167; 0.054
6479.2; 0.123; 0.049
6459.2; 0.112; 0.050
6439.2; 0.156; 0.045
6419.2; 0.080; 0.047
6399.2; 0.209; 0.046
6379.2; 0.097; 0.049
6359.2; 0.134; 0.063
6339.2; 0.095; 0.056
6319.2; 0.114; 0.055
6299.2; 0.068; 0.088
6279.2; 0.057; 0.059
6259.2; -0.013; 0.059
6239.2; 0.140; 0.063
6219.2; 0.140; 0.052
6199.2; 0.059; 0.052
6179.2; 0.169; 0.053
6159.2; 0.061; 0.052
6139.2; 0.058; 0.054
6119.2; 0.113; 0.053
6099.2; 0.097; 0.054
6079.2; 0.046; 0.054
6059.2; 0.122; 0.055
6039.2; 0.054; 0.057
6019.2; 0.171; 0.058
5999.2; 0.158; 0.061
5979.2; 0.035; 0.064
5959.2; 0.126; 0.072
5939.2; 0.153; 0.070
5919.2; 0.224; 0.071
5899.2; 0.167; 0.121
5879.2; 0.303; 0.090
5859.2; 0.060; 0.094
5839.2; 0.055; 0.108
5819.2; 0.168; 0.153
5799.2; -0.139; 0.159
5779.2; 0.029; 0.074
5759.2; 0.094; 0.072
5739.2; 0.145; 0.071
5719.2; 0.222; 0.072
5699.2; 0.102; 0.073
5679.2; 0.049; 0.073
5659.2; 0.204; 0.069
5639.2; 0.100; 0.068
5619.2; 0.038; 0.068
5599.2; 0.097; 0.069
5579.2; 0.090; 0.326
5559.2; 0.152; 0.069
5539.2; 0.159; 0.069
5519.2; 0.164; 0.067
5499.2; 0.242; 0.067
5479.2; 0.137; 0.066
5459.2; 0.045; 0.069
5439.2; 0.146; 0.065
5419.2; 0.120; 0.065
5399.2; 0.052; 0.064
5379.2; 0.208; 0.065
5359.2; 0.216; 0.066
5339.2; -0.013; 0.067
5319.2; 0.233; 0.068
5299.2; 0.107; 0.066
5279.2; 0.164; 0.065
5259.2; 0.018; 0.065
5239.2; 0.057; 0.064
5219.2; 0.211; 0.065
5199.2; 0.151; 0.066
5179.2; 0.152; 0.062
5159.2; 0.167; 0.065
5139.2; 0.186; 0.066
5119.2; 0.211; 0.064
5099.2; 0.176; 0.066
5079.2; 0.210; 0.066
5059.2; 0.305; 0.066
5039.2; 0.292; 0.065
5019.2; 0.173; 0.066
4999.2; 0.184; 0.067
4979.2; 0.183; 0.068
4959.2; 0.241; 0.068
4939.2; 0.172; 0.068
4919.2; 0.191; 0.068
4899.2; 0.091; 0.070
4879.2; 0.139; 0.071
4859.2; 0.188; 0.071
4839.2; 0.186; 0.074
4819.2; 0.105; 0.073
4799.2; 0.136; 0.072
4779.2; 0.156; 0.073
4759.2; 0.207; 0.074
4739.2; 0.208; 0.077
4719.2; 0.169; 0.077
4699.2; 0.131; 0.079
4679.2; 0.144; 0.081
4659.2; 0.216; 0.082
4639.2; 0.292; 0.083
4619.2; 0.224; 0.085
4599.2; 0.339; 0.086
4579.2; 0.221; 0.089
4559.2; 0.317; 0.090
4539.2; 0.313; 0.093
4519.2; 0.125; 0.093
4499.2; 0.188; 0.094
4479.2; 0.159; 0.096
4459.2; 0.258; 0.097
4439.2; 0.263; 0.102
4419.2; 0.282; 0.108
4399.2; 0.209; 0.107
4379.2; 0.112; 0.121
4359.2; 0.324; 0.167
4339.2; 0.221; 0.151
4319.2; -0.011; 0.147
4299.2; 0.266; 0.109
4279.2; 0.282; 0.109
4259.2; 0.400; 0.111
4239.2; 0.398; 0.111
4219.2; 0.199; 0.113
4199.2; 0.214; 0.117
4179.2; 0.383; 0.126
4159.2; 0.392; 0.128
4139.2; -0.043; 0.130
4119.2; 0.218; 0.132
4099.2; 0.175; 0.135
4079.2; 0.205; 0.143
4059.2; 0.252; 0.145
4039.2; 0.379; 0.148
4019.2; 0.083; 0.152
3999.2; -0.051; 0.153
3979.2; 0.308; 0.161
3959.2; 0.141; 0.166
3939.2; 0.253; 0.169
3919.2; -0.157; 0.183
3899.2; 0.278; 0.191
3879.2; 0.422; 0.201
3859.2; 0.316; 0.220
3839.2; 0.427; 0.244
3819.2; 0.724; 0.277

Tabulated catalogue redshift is 0.747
